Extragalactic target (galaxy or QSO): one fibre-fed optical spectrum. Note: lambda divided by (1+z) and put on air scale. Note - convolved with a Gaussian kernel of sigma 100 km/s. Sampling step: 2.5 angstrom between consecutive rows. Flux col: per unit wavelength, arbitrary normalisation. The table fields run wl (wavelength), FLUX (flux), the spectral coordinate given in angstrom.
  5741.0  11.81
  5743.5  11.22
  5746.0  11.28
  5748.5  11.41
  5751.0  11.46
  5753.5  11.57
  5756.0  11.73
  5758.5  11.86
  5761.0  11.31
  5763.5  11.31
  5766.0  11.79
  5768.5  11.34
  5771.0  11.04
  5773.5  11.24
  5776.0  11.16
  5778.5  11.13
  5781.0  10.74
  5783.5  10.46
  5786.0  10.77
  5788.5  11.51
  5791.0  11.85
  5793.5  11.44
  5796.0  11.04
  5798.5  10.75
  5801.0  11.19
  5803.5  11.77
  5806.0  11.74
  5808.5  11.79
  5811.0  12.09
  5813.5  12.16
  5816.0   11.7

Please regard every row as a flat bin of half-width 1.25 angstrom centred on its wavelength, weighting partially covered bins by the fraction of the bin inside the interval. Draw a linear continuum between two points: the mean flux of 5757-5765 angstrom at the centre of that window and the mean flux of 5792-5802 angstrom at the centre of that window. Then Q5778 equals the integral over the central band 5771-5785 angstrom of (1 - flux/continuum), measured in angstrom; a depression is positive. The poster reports 0.5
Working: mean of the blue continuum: 11.5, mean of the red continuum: 11.1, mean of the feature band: 11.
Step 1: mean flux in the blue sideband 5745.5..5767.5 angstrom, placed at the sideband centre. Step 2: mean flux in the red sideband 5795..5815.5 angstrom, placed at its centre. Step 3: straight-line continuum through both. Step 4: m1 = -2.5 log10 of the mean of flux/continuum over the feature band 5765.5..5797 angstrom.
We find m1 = 0.04 mag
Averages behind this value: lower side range 11.5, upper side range 11.6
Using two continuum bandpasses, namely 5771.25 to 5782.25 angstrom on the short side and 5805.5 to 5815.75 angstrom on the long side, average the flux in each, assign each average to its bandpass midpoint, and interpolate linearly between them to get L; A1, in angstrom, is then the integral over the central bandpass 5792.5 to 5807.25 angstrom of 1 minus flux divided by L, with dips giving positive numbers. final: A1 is 0.43 angstrom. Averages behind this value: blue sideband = 11.1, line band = 11.3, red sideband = 11.9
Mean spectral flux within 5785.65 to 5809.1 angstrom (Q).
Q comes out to 11.4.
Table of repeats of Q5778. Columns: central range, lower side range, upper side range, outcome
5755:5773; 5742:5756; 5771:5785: -0.5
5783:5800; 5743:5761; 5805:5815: 0.9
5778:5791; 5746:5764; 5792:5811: 0.5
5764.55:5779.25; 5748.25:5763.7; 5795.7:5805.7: 0.2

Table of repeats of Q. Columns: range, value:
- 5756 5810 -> 11.3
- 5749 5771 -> 11.5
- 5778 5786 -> 10.7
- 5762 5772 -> 11.4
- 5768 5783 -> 11.1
